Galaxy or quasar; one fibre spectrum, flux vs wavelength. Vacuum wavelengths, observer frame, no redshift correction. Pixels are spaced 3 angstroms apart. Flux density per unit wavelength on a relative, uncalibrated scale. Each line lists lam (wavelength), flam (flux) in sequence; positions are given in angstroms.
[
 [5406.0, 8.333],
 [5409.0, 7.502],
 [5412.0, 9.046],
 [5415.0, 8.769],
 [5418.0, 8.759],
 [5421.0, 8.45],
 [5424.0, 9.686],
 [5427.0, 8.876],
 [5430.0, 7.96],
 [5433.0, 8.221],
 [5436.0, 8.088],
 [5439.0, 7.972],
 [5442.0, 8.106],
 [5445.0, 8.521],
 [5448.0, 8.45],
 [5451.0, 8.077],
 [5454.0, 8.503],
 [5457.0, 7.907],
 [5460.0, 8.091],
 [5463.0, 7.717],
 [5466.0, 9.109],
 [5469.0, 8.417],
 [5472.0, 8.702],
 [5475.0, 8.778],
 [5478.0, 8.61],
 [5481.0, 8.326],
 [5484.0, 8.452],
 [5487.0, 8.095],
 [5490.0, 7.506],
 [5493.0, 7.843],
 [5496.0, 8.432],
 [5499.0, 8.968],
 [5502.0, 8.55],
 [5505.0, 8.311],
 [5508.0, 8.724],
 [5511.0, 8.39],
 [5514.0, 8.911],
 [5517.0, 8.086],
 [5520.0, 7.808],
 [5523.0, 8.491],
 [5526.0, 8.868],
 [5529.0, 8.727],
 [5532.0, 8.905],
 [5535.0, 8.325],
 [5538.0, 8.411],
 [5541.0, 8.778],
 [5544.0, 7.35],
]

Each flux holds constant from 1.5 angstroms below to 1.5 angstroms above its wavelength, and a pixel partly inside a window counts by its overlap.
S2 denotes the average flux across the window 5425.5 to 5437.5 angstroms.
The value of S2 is 8.29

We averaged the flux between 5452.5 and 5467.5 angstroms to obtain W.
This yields 8.27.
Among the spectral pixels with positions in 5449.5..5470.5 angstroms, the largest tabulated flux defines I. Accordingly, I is 9.109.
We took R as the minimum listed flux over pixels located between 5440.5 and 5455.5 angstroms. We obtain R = 8.077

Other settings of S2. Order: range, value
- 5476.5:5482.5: 8.47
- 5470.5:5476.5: 8.74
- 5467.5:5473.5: 8.56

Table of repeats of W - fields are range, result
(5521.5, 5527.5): 8.68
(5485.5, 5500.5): 8.17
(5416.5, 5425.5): 8.96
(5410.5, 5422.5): 8.76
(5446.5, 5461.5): 8.21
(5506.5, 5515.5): 8.67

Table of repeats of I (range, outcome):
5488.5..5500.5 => 8.968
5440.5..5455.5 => 8.521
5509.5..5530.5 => 8.911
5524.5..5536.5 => 8.905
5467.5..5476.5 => 8.778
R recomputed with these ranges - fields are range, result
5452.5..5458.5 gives 7.907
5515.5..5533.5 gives 7.808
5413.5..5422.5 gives 8.45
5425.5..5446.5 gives 7.96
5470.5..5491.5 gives 7.506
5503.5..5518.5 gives 8.086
